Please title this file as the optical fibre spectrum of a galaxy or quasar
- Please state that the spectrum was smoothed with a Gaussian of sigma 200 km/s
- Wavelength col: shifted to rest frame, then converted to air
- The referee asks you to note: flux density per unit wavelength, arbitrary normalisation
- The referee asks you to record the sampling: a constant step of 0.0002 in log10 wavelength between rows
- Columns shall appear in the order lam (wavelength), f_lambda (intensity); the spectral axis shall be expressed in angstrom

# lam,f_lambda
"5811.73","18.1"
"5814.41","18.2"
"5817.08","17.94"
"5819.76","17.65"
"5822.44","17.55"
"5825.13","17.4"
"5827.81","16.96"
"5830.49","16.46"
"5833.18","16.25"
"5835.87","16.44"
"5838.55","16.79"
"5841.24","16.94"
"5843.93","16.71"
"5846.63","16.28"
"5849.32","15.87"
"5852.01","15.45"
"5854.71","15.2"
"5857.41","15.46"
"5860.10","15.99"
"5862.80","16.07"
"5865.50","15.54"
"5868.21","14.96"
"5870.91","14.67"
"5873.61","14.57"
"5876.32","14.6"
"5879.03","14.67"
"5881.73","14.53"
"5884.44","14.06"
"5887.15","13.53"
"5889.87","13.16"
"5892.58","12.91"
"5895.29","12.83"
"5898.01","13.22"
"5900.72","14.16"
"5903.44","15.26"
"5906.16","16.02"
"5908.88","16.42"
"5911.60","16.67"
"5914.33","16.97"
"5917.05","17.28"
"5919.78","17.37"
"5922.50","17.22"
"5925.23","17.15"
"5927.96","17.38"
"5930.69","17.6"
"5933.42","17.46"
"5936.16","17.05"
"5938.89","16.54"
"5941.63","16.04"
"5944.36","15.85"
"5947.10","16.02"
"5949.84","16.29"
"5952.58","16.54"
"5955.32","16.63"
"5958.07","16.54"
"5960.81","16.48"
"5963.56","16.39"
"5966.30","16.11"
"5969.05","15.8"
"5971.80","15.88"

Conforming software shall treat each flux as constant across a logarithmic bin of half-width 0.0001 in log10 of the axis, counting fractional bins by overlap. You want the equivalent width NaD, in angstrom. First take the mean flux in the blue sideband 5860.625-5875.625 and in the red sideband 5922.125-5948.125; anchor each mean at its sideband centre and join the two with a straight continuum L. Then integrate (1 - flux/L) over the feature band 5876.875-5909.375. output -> 3.3 angstrom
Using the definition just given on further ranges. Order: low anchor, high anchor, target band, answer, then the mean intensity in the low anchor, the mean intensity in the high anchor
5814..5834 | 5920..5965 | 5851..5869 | 1.7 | 17.3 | 16.7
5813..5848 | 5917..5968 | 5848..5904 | 7.7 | 17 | 16.7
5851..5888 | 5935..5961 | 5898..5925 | -0.9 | 15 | 16.4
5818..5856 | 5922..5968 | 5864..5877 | 1.3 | 16.6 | 16.6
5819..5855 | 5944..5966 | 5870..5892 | 3.1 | 16.6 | 16.4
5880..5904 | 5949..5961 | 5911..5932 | -3.1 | 13.7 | 16.5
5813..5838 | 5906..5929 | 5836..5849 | 0.4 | 17.2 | 17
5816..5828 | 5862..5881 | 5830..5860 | 0.3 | 17.5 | 15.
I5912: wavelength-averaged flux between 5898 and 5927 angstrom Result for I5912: 16.3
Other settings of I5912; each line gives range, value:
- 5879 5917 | 14.7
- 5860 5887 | 14.9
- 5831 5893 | 15.3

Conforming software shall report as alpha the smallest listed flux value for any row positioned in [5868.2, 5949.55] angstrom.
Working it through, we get 12.83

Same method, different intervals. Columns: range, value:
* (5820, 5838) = 16.25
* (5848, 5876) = 14.57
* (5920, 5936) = 17.15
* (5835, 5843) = 16.44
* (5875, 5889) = 13.53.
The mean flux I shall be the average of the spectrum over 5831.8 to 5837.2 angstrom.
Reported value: 16.3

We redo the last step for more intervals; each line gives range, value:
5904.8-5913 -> 16.4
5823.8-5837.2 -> 16.7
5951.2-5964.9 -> 16.5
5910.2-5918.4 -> 17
